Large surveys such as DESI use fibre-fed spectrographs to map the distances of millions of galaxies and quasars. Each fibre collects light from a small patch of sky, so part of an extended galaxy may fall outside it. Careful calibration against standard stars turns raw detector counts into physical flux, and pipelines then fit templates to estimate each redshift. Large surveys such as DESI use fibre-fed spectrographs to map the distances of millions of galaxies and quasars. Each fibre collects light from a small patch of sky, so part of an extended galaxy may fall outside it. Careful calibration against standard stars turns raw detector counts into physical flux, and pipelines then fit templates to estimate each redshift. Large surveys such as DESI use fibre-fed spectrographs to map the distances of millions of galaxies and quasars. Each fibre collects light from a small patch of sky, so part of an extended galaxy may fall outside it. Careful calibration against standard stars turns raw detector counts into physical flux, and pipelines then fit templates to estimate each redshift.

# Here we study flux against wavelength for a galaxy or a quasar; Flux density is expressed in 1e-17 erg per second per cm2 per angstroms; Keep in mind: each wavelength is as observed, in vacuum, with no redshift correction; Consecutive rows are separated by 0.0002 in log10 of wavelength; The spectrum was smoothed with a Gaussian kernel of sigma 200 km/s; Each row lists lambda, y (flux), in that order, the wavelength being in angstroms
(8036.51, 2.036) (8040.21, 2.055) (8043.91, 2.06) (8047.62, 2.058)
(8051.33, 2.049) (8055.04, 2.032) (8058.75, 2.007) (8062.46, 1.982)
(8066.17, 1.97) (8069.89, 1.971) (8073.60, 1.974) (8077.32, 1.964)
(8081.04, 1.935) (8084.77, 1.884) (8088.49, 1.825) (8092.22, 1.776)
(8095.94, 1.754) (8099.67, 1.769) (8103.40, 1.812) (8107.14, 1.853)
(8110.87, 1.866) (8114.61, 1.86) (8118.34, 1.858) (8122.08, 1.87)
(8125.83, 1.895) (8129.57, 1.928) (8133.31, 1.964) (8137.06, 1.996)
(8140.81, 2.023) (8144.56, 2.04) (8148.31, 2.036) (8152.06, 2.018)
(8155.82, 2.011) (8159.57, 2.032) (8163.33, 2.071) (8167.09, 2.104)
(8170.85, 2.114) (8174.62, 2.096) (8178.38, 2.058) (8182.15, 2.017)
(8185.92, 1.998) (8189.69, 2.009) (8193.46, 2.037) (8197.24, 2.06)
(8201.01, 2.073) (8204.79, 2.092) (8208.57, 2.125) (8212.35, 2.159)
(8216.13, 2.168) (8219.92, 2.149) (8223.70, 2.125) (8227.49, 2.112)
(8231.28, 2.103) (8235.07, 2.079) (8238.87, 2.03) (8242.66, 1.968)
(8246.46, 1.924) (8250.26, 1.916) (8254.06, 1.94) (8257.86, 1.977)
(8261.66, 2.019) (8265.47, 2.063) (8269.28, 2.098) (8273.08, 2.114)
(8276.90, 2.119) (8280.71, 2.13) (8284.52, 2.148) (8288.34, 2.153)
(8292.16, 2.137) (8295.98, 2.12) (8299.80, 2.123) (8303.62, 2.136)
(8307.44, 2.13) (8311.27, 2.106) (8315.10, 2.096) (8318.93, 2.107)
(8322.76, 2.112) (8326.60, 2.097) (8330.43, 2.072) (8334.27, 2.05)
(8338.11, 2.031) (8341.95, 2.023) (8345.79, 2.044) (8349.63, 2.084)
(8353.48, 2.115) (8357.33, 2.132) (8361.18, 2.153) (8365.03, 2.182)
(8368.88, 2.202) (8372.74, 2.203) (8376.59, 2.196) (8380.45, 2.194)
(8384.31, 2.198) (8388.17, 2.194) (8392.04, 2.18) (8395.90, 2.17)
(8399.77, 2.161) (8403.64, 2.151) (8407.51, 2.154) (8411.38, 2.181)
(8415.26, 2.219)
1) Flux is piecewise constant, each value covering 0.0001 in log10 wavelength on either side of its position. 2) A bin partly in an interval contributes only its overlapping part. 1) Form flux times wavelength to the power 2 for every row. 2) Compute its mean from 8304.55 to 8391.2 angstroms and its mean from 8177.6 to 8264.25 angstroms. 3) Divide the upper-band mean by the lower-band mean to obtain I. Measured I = 1.07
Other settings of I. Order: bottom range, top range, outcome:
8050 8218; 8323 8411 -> 1.14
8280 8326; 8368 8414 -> 1.05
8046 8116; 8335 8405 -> 1.20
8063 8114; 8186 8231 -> 1.15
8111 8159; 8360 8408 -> 1.18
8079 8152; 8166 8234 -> 1.12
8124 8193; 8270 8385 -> 1.09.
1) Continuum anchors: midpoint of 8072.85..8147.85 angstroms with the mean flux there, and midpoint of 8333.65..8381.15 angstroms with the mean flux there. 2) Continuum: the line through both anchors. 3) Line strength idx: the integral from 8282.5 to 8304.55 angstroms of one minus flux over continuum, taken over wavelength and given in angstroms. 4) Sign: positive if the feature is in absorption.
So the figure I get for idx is -0.8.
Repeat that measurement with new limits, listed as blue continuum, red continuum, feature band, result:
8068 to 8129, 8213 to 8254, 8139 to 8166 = -1.3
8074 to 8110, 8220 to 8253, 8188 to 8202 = -0.4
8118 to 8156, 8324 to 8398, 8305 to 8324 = -0.1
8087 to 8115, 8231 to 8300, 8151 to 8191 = -2.8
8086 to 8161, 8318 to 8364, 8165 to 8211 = -2.5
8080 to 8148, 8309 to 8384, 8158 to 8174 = -1.2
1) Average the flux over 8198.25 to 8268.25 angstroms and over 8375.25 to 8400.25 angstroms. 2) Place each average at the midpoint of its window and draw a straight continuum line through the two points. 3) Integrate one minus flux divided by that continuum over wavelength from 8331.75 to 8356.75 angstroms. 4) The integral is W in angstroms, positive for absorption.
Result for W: 1.0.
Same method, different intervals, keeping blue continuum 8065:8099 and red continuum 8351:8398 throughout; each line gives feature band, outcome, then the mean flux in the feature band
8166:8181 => -0.8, 2.09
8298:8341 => 0.5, 2.09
